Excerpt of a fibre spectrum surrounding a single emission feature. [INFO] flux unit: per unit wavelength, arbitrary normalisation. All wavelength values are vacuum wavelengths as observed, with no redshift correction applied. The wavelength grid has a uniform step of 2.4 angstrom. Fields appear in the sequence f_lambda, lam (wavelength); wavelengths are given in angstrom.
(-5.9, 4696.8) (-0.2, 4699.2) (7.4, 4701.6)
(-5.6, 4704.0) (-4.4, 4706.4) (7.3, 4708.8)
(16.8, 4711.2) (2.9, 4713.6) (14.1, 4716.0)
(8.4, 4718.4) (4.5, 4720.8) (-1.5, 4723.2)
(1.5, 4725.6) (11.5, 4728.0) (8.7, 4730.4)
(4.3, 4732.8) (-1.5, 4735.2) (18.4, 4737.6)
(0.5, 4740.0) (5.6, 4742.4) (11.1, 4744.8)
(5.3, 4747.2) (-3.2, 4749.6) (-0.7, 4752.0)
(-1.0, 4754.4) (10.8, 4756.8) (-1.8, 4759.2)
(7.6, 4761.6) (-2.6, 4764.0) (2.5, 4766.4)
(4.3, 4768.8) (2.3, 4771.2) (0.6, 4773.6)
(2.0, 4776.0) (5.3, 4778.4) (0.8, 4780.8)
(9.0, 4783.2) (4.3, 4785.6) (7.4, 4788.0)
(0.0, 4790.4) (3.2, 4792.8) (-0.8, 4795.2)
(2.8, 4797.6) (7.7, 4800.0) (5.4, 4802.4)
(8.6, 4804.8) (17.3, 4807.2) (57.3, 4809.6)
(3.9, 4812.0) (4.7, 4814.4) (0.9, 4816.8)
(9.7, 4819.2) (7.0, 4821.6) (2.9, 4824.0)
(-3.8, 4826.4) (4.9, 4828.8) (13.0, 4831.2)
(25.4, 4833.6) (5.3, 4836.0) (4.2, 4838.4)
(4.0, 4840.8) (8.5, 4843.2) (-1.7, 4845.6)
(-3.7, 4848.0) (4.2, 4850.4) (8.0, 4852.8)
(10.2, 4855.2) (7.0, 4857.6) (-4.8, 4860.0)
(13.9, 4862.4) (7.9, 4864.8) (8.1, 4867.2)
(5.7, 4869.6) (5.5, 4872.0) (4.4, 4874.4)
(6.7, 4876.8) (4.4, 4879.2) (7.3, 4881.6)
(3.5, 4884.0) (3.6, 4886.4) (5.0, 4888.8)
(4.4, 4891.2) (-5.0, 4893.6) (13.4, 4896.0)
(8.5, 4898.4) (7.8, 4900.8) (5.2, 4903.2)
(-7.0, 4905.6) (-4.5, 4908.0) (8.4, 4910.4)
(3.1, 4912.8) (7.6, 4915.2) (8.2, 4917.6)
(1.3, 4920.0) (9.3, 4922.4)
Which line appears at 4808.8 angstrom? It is H-gamma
